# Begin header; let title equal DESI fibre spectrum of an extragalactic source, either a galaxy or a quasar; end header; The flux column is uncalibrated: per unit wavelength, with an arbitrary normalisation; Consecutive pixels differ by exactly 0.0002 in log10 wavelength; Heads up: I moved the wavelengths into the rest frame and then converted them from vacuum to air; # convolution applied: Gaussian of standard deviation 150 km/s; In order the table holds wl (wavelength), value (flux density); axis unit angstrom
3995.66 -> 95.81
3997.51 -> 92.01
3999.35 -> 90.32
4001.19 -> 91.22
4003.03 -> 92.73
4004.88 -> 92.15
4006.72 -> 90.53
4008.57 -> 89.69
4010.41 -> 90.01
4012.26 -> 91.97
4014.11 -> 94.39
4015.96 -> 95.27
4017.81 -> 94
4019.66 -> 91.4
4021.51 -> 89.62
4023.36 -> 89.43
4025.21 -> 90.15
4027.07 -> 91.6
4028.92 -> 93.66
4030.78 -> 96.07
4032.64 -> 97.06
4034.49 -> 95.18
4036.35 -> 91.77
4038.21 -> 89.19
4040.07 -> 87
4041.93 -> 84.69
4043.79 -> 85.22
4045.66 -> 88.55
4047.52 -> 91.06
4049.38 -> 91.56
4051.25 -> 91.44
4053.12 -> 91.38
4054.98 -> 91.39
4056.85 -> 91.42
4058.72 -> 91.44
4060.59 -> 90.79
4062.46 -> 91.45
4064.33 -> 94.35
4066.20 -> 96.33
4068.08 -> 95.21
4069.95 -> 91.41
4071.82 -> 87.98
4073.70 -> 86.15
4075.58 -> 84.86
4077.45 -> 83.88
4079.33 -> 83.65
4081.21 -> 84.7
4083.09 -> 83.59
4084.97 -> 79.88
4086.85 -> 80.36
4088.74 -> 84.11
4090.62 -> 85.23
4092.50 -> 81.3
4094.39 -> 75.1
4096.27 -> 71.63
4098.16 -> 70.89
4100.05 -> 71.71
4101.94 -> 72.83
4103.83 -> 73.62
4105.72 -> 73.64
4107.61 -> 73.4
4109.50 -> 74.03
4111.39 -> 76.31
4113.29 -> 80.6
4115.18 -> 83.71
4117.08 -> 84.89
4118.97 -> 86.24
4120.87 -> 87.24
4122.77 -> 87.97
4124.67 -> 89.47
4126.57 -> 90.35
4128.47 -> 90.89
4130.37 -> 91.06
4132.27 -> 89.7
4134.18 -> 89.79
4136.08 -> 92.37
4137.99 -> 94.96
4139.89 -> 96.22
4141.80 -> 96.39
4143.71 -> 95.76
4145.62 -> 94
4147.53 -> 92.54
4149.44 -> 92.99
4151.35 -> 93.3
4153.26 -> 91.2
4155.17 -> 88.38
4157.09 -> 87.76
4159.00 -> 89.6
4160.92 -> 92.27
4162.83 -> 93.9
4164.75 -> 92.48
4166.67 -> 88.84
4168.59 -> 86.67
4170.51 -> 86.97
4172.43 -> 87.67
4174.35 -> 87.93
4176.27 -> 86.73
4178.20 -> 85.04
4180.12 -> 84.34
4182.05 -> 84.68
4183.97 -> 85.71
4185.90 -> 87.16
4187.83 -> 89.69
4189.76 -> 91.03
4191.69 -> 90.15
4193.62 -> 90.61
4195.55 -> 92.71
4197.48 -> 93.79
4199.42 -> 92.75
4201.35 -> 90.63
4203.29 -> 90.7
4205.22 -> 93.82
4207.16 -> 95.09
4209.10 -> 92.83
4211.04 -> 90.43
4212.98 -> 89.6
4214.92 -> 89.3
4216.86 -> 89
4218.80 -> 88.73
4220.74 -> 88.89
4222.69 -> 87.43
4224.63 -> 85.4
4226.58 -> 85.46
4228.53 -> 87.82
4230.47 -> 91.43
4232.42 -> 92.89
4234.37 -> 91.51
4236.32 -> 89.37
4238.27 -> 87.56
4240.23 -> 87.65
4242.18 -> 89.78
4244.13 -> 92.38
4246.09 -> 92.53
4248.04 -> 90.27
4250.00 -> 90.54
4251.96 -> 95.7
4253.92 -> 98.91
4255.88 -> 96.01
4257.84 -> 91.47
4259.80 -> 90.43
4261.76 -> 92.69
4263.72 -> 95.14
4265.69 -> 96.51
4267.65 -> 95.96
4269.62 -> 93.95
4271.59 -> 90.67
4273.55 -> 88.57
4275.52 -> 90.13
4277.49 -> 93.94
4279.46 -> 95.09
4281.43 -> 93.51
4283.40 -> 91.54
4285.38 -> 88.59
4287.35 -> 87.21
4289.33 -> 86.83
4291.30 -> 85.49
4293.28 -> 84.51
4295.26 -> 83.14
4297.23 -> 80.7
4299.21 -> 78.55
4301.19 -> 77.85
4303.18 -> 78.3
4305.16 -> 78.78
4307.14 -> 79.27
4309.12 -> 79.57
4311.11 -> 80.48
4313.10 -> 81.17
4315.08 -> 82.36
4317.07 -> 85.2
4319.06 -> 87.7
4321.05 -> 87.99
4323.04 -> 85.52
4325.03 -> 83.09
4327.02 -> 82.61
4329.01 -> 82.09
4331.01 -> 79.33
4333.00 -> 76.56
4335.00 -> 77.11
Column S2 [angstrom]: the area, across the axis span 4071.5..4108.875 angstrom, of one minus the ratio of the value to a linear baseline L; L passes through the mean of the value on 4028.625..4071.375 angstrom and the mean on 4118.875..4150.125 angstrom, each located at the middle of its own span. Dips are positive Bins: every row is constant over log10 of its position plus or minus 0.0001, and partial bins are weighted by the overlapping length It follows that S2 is 5.1 angstrom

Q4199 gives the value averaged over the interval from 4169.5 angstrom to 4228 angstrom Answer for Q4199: 89.1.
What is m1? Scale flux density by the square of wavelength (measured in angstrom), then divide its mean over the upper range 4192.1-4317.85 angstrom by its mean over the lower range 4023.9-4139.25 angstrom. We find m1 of 1.1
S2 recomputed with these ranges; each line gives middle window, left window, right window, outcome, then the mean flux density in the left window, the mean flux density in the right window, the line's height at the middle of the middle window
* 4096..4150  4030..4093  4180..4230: 2.45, 88.8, 89.6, 89.2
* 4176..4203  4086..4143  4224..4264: -0.36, 83.3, 91.2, 87.8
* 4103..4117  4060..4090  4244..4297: 1.76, 87.3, 91.4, 88.1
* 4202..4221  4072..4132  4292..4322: -2.15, 81.6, 81.7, 81.7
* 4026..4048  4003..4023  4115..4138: 0.09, 91.9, 89.1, 91.3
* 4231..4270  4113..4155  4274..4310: -2.65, 90.7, 85.2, 86.7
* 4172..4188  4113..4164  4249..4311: 0.65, 90.7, 88.5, 90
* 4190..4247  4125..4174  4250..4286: 1.29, 91.4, 93.2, 92.5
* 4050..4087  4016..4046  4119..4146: 1.01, 91.1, 91.6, 91.3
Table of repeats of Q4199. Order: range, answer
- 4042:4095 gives 87.6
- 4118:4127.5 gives 88.2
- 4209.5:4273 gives 91.1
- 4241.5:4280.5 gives 93.1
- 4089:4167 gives 86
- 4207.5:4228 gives 88.9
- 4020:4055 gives 90.9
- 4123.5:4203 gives 90.4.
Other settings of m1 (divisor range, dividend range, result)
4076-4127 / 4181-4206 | 1.17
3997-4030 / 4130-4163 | 1.07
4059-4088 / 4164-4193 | 1.05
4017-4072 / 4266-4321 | 1.06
